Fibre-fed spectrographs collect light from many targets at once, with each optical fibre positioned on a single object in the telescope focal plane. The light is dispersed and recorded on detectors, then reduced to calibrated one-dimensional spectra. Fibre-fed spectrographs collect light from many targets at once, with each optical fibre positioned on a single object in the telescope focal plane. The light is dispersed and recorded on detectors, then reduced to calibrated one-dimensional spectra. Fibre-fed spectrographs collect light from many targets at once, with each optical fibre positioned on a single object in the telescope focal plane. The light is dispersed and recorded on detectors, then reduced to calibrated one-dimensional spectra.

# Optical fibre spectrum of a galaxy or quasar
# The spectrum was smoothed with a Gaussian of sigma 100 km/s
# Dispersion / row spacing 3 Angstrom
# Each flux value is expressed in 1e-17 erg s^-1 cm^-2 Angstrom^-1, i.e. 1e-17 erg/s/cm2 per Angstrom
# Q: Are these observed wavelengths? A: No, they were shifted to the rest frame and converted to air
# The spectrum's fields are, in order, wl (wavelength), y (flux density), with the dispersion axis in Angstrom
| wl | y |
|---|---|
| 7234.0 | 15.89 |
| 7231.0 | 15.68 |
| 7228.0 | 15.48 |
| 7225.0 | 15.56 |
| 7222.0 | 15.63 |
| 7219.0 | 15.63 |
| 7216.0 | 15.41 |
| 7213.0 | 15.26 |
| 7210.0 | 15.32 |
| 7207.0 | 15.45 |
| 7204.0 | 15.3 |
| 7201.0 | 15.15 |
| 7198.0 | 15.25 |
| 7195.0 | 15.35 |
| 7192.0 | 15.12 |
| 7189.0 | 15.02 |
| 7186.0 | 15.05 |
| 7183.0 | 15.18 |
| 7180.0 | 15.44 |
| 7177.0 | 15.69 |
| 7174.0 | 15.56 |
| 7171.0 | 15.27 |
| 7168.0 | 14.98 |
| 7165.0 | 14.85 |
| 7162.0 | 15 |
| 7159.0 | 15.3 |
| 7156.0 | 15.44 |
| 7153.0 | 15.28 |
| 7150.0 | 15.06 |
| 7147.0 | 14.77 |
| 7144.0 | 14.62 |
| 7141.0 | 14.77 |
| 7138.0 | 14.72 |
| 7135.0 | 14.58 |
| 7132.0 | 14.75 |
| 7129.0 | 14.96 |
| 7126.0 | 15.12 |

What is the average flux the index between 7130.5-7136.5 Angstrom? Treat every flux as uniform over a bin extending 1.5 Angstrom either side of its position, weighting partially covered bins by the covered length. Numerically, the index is 14.7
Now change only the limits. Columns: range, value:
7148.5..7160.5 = 15.3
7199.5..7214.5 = 15.3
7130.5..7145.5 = 14.7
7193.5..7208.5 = 15.3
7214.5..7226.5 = 15.6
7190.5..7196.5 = 15.2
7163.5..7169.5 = 14.9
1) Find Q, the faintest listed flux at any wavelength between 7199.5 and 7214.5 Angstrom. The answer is 15.15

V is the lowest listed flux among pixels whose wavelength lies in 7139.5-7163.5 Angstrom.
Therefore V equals 14.62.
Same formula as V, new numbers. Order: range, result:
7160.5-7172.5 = 14.85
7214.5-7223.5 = 15.41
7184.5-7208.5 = 15.02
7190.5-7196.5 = 15.12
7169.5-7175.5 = 15.27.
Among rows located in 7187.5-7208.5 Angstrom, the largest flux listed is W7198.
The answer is 15.45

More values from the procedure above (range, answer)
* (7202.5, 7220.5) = 15.63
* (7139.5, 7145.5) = 14.77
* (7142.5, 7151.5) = 15.06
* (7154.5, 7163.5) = 15.44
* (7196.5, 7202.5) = 15.25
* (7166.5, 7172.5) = 15.27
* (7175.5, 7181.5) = 15.69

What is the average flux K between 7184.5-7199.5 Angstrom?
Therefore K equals 15.2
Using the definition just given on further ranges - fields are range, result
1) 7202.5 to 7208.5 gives 15.4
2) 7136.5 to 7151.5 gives 14.8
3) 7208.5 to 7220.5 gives 15.4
